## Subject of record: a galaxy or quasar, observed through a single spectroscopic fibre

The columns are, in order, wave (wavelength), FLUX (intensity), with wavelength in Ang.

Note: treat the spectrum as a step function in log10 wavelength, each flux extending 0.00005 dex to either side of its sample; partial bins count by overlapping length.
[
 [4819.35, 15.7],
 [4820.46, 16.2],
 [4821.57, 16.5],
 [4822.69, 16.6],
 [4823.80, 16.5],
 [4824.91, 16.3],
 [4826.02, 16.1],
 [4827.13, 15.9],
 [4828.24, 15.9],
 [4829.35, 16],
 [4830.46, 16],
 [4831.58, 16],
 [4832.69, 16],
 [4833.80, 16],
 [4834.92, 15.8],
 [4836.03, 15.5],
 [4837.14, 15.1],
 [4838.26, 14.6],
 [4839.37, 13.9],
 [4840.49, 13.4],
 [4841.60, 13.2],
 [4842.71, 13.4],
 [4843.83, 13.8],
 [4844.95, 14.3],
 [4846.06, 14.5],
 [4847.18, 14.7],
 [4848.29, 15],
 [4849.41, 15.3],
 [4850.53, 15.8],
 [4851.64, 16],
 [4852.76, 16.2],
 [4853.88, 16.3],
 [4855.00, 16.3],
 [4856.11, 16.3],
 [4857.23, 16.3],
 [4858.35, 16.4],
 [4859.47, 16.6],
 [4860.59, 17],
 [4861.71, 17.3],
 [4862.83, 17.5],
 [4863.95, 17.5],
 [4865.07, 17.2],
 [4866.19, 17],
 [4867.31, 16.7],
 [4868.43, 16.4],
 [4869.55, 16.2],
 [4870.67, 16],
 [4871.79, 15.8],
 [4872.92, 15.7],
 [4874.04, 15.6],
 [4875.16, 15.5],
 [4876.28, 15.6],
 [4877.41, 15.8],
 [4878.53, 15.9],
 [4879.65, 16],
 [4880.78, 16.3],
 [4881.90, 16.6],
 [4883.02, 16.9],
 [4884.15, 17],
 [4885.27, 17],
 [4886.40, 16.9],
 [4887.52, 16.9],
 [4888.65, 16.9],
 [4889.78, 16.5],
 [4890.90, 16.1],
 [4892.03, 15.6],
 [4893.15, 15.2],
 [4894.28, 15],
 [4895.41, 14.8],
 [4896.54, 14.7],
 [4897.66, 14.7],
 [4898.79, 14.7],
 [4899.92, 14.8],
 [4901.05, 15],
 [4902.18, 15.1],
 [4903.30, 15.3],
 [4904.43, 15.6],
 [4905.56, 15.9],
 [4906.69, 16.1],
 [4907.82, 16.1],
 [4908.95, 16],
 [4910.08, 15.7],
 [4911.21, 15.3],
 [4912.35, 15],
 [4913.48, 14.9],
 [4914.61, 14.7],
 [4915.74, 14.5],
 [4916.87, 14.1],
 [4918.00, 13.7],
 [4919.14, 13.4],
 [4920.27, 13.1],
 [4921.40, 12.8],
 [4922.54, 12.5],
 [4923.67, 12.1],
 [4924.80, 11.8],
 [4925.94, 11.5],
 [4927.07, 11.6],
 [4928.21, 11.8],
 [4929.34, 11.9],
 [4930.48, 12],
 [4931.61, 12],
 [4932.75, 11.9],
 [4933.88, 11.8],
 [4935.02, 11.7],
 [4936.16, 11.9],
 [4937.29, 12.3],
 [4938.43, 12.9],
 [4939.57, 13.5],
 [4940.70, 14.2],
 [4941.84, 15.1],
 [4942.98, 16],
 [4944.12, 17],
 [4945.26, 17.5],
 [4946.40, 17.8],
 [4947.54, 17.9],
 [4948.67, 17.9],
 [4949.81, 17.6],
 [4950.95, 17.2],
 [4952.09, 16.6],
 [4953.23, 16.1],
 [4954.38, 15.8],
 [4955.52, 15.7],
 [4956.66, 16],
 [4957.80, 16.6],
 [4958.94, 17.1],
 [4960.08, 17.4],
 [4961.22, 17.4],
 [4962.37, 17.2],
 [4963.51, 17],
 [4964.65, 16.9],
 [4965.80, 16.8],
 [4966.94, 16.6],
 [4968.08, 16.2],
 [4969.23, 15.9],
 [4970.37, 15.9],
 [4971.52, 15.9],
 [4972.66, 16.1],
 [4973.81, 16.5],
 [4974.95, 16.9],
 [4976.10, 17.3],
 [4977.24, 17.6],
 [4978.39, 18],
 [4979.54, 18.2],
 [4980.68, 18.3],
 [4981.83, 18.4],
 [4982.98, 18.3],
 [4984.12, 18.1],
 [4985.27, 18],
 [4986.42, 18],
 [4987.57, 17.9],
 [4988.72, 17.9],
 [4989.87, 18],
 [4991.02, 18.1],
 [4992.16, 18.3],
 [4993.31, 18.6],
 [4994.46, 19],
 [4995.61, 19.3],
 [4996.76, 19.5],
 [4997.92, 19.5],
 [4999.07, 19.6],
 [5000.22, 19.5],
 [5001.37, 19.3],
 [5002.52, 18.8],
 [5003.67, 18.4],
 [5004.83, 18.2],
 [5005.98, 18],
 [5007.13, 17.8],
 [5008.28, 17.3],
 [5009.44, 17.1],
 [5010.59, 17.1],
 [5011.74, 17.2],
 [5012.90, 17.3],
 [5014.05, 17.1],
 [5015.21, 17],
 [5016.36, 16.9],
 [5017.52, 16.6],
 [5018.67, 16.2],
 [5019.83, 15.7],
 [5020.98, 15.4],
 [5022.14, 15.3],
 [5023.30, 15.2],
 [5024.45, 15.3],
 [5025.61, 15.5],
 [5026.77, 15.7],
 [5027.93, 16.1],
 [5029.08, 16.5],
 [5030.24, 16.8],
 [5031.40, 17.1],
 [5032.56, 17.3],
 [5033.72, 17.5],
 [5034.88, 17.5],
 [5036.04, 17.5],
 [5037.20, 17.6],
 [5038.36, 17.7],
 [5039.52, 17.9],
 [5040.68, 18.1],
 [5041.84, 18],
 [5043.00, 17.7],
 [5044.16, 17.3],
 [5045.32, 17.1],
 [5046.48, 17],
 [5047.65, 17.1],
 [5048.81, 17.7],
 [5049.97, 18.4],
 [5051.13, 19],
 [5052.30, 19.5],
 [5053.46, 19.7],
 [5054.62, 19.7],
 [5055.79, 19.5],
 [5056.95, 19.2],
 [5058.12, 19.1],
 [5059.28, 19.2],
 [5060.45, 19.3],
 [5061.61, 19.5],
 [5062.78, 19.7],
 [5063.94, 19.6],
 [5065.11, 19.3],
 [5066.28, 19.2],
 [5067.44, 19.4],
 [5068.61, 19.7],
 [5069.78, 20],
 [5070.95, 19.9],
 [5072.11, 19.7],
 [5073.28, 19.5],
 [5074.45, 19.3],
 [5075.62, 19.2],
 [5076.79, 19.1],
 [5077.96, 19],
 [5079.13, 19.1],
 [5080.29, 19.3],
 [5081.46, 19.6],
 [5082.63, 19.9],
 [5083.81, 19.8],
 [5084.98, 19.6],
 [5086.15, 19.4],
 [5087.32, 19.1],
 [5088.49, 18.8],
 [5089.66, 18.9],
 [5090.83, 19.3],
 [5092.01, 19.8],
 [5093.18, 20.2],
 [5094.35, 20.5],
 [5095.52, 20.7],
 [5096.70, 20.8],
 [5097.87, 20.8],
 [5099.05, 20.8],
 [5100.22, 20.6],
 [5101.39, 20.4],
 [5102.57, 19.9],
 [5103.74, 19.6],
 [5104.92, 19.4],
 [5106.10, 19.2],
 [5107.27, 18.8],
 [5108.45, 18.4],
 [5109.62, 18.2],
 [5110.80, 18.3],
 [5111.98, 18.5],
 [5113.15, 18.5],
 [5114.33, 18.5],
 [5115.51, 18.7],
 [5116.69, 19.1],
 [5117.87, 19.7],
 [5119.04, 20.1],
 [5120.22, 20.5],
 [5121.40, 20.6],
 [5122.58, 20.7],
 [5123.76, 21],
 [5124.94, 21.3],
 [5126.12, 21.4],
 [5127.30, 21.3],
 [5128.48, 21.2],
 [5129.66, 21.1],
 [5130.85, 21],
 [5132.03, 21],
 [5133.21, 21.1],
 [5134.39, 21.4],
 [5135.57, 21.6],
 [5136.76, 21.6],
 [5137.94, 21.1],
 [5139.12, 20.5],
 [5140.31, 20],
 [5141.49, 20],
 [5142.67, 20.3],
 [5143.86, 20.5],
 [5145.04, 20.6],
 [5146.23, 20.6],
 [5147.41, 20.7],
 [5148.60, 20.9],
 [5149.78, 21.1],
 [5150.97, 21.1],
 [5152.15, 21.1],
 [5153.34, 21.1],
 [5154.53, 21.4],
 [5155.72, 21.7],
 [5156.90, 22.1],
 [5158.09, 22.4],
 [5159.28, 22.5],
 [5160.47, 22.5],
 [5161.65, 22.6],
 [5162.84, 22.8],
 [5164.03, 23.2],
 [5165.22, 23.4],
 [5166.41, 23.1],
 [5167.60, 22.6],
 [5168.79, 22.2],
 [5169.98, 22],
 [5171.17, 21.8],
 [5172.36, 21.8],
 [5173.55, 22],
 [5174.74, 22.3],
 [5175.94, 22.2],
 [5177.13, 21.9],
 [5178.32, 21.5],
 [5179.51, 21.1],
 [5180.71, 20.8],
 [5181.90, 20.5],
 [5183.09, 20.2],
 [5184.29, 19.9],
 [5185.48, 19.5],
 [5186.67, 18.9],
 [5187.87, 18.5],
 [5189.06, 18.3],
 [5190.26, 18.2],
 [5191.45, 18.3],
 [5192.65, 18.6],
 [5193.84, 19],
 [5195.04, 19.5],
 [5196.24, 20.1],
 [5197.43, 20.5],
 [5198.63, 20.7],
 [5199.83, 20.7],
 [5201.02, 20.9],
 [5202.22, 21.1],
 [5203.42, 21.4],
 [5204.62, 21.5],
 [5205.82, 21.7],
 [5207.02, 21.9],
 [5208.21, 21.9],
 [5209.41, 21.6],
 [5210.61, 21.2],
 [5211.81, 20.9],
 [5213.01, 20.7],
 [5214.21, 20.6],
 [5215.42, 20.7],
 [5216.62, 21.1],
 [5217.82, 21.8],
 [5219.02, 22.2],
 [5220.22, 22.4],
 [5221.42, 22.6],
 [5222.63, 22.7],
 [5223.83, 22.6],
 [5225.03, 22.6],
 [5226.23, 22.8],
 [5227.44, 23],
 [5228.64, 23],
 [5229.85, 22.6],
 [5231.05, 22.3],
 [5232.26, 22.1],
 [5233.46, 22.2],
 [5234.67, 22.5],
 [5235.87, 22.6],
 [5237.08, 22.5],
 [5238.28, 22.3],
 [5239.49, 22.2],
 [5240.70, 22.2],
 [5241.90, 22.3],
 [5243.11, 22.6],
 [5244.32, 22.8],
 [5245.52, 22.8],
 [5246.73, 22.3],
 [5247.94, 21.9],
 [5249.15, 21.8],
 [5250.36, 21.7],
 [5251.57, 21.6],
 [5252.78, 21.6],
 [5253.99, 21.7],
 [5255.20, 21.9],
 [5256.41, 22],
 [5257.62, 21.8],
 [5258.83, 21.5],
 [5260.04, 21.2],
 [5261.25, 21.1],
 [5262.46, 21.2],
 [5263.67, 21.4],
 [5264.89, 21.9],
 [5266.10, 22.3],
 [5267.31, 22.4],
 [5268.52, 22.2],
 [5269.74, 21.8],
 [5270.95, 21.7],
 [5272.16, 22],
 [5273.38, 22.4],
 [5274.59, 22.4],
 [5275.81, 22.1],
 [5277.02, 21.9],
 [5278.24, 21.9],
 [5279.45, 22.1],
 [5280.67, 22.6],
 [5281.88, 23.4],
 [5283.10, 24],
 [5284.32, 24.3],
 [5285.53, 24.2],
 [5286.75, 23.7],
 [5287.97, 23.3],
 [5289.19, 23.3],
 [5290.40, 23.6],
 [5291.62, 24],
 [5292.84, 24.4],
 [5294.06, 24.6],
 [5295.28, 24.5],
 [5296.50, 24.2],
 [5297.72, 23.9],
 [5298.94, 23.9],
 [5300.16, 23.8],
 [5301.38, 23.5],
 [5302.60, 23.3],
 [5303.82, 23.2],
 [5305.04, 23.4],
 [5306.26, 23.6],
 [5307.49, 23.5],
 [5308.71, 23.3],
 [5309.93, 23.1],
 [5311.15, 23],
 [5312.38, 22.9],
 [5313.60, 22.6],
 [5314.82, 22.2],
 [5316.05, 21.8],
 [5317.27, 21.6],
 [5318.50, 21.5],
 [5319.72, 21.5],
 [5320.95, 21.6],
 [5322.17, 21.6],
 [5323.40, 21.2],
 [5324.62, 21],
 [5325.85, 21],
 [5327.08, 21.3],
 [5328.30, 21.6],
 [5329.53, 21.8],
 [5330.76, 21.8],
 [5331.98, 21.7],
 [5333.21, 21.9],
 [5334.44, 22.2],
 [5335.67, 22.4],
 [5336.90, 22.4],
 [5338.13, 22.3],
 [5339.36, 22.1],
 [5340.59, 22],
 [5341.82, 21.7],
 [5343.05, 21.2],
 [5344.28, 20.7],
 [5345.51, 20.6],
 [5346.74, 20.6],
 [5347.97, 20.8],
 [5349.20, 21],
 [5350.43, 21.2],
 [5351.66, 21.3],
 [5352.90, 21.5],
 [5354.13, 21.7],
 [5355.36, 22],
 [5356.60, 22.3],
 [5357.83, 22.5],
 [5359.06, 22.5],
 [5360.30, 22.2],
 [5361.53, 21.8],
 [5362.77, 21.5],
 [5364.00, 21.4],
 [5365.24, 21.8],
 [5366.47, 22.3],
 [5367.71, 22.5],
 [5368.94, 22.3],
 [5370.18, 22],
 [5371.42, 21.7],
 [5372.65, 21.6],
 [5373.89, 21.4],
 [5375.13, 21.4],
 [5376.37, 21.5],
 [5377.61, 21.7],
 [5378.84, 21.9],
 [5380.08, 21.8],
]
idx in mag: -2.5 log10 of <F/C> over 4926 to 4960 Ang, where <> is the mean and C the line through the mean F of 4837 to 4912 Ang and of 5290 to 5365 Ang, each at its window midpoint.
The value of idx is 0.14 mag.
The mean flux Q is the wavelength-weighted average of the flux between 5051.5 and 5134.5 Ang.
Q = 19.8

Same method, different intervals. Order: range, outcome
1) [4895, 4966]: 14.8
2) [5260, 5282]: 22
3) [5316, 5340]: 21.7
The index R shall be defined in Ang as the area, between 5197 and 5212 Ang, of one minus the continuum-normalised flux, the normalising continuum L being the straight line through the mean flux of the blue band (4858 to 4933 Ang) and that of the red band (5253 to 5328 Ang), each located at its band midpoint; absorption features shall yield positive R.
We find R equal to -0.2 Ang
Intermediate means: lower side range 15.2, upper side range 22.6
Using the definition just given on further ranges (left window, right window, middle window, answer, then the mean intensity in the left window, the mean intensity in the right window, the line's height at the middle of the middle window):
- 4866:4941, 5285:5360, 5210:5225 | -0.9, 14.7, 22.4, 20.5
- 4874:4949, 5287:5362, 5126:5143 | -1.9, 14.8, 22.3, 18.9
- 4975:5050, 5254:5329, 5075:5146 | -2.5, 17.6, 22.6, 19.3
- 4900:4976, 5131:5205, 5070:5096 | -1.0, 15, 21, 18.8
